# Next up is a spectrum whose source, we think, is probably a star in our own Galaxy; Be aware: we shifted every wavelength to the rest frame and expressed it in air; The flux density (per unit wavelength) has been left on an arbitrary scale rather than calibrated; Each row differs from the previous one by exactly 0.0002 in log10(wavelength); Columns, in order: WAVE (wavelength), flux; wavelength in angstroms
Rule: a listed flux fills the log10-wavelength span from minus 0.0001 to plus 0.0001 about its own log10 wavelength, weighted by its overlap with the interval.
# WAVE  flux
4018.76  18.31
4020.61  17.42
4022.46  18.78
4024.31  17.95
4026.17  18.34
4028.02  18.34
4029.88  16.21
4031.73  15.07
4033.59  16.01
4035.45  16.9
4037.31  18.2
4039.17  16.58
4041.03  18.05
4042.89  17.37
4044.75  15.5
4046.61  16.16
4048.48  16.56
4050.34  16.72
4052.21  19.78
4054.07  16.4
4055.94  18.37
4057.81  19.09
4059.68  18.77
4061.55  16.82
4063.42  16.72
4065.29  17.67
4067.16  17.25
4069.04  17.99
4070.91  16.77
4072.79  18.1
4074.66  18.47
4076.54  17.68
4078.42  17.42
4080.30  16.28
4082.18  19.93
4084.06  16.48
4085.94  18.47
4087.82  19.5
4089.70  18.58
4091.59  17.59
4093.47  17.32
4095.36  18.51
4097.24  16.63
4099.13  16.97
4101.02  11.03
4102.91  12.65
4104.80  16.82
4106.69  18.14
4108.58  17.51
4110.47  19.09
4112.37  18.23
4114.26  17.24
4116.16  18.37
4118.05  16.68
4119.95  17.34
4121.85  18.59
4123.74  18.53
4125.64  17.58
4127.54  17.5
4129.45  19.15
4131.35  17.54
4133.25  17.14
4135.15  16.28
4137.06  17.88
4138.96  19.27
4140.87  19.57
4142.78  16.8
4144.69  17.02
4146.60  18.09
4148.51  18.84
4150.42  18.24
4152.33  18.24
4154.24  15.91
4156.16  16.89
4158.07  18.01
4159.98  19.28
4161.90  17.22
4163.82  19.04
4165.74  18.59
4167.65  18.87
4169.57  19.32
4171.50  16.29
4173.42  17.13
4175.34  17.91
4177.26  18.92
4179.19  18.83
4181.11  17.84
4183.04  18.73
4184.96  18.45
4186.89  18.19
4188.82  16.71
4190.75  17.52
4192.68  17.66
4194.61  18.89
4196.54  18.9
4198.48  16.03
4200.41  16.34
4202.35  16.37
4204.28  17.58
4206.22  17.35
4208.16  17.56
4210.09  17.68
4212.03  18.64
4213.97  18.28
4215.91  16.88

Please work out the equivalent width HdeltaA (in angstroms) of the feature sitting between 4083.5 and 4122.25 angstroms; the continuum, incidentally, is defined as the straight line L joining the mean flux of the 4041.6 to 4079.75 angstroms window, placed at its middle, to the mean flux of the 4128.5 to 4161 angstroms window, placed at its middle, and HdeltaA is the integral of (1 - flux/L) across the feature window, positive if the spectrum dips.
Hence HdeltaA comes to 1.03 angstroms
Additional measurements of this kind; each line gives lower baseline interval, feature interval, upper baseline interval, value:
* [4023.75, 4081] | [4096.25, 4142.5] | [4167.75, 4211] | 0.6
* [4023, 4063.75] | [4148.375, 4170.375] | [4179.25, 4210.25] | -0.8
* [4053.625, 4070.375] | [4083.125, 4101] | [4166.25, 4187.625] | 0.4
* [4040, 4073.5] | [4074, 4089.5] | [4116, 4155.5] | -0.4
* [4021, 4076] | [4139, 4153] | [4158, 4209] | -0.3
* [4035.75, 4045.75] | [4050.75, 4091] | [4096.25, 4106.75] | -4.4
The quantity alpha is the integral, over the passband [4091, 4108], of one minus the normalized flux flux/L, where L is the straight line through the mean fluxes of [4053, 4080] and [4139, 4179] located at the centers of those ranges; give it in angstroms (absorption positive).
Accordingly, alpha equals 1.5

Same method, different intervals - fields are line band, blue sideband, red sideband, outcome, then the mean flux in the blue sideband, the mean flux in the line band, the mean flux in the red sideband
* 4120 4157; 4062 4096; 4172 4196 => 0.2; 17.8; 17.8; 18.1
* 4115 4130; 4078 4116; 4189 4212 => -0.5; 17.2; 17.9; 17.5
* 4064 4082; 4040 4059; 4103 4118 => -0.1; 17.4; 17.6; 17.5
